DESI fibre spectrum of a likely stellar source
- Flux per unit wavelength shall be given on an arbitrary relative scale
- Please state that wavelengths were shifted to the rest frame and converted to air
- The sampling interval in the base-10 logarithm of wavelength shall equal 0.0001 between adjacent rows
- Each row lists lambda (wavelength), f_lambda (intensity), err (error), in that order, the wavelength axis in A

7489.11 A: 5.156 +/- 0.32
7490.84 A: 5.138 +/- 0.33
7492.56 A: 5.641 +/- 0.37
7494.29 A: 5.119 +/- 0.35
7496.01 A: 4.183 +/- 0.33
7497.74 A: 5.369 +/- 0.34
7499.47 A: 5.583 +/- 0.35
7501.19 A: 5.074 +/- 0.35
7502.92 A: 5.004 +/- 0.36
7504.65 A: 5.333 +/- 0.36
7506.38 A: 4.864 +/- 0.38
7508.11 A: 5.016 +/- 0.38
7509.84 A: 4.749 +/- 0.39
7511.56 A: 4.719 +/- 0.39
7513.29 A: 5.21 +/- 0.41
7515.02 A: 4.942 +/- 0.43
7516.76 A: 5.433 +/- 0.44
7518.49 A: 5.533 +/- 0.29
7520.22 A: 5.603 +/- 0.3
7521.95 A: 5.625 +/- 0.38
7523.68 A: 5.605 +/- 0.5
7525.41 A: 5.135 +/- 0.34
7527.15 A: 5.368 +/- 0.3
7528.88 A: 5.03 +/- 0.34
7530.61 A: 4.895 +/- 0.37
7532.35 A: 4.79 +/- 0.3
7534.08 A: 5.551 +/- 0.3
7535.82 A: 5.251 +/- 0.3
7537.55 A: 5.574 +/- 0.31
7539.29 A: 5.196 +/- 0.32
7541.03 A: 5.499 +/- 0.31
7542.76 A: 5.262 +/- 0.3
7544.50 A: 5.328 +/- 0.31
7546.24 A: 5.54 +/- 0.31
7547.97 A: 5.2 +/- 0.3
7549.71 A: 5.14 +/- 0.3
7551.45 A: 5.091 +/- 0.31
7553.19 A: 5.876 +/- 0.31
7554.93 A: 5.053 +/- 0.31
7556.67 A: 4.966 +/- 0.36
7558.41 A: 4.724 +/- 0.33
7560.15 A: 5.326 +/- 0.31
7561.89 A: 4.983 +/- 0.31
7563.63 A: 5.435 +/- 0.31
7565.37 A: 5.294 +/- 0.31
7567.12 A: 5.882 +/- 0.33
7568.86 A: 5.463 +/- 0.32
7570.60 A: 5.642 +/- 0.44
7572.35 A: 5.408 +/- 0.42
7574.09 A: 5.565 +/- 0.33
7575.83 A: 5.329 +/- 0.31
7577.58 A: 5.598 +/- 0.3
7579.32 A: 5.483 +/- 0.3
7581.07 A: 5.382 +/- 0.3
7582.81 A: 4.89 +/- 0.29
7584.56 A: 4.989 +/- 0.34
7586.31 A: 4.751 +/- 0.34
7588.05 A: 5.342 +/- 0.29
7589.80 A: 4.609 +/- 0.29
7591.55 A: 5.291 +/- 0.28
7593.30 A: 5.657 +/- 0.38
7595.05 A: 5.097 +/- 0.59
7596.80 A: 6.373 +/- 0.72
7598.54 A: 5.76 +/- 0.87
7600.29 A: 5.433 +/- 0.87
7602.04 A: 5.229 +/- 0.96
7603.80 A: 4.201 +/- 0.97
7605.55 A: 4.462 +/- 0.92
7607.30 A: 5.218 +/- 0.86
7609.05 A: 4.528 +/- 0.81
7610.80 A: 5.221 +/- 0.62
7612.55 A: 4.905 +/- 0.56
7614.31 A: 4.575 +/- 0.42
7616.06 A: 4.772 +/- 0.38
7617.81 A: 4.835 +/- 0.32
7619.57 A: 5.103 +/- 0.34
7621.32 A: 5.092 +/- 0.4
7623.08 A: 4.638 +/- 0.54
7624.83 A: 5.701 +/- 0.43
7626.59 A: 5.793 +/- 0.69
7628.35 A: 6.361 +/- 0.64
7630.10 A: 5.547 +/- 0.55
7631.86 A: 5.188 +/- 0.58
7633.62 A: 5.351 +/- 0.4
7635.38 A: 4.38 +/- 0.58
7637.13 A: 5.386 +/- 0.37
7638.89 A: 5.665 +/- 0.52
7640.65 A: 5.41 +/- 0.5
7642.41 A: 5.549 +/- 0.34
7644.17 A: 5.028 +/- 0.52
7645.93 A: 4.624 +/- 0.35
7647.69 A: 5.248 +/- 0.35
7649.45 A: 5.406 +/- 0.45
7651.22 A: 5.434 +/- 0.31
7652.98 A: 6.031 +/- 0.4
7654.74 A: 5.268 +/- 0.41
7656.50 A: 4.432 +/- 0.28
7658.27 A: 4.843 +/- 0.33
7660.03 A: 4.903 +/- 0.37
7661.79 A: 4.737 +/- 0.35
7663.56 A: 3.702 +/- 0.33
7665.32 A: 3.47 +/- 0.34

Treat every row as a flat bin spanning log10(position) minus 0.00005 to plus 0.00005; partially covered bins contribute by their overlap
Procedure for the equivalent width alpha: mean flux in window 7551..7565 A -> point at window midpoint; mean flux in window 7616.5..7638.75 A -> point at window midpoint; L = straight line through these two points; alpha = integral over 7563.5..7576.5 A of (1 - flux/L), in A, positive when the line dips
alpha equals -0.8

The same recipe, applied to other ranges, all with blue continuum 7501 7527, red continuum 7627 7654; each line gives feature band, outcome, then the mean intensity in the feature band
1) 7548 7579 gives -0.41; 5.34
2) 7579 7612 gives 1.05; 5.15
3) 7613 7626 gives 0.91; 4.97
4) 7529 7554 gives -0.26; 5.29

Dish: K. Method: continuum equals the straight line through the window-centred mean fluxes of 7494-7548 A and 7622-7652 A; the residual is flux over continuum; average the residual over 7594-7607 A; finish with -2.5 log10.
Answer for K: 0.013 mag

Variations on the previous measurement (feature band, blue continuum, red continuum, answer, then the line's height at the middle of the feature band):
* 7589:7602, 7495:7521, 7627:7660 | -0.05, 5.22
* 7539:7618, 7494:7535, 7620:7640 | 0.01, 5.27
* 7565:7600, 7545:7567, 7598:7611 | -0.06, 5.1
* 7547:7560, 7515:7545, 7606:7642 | 0.03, 5.29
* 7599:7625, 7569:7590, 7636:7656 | 0.08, 5.31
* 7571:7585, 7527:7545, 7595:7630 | -0.03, 5.21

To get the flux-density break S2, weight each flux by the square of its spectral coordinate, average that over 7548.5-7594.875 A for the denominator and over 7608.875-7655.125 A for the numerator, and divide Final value 1.01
